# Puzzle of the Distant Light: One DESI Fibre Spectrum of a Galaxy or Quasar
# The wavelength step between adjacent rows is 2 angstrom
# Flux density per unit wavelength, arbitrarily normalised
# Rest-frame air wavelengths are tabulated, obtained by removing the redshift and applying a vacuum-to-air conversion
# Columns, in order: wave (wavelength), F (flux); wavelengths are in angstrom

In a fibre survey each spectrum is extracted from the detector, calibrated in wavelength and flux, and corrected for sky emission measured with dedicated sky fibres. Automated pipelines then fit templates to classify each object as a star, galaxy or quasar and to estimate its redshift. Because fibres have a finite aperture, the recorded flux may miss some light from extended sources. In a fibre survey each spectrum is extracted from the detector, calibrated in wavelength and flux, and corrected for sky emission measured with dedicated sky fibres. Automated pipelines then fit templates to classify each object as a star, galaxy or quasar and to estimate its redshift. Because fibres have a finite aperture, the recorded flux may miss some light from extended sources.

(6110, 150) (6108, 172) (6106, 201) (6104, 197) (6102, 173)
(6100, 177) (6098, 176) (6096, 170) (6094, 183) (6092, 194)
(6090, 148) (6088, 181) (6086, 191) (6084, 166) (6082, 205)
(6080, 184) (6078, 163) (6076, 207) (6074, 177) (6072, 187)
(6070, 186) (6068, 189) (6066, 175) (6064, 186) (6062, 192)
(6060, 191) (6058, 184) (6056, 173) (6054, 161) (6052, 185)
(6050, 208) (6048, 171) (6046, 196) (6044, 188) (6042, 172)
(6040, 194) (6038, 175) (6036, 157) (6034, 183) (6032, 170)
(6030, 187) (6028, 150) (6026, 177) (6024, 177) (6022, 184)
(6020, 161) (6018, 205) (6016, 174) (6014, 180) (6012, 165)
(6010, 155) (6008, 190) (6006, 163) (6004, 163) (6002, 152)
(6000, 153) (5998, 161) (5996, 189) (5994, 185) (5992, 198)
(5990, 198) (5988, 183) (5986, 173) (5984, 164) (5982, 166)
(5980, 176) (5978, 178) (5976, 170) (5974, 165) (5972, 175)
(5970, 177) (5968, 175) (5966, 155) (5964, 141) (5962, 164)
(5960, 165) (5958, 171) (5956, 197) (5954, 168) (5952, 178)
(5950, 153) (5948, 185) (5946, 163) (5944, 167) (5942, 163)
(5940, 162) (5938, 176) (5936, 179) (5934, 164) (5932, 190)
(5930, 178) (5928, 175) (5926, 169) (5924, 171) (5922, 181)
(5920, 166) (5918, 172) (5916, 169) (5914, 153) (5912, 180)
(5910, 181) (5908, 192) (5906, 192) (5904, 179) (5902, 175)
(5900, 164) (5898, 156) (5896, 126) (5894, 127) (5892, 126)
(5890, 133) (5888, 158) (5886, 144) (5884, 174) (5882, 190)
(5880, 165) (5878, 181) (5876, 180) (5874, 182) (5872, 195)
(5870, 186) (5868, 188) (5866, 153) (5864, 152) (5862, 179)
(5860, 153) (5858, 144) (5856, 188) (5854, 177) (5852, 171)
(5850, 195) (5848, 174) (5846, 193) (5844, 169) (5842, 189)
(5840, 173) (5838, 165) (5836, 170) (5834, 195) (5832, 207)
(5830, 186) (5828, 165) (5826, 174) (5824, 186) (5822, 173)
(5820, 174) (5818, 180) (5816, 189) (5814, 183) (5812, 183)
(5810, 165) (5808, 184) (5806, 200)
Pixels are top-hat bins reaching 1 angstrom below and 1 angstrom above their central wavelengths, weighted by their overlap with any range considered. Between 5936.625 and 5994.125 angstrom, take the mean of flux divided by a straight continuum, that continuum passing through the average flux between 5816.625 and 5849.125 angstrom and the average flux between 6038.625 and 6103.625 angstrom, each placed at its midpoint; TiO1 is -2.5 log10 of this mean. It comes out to 0.06 mag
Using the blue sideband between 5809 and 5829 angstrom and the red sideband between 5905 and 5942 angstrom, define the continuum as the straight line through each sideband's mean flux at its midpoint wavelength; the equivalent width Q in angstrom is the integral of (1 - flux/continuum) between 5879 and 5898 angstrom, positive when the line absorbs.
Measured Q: 2.8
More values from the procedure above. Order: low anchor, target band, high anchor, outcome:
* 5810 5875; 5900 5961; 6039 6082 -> 2.3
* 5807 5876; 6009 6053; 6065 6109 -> 0.7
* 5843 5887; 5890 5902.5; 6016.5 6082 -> 2.3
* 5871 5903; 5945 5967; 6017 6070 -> 0.3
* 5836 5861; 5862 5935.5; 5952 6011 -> 1.8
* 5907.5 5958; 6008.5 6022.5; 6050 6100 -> 0.2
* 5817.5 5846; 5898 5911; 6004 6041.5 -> -0.1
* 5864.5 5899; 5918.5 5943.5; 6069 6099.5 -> -0.9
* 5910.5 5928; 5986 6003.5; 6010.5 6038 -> -0.3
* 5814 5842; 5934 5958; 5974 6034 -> 0.6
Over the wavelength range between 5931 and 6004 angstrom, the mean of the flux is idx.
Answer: 172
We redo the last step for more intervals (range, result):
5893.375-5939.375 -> 171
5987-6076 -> 179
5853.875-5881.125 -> 173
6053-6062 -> 179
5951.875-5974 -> 169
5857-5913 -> 166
